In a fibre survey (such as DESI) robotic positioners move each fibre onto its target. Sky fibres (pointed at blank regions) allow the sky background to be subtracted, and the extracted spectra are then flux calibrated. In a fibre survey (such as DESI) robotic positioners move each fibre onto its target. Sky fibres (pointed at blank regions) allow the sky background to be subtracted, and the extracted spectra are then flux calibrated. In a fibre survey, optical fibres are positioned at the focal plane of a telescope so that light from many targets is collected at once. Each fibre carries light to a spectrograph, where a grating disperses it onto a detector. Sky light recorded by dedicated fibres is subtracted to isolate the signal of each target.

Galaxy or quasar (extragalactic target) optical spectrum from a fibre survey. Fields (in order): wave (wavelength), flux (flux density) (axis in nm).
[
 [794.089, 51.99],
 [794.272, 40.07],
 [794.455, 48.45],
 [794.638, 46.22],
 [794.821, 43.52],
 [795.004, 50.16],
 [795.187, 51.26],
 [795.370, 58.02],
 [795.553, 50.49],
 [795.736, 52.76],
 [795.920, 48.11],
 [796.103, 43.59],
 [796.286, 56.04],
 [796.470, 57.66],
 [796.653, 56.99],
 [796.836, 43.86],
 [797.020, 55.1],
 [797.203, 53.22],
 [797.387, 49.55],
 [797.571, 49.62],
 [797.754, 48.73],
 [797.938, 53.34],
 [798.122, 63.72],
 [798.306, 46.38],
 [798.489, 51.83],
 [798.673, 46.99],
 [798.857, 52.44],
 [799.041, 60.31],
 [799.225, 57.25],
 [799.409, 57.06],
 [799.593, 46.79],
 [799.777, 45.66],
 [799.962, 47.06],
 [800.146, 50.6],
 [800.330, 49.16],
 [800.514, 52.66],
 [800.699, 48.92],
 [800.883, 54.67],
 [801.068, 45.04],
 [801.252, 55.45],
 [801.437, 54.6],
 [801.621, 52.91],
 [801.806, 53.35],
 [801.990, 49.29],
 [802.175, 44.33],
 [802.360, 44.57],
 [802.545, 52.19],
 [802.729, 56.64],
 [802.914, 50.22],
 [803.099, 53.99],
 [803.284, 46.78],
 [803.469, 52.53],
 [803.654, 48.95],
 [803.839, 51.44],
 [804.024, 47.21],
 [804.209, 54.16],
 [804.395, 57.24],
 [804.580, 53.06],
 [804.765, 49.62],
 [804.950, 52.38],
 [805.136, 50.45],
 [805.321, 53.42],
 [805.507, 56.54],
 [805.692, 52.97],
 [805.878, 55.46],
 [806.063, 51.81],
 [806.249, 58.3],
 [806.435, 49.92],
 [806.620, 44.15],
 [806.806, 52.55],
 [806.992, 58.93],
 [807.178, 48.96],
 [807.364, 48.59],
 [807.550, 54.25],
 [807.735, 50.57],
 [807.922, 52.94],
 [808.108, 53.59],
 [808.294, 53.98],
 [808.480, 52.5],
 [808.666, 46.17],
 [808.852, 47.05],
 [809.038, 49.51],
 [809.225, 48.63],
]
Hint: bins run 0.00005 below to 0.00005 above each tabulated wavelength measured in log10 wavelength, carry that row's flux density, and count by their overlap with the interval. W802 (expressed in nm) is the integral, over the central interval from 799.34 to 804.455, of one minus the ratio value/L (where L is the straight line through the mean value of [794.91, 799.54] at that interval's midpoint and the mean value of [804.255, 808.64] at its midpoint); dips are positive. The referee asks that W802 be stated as 0.18 nm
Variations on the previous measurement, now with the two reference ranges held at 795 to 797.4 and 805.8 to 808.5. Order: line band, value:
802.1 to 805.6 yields 0.06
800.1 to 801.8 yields 0.02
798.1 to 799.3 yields -0.03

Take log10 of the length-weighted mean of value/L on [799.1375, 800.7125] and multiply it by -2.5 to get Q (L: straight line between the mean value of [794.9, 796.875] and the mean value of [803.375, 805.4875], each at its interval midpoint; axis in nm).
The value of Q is 0.03 mag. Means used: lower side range 51.9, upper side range 52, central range 50.6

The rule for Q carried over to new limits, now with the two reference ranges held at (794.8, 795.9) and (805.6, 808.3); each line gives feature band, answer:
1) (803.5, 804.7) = 0.00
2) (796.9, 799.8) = -0.02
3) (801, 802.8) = 0.02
